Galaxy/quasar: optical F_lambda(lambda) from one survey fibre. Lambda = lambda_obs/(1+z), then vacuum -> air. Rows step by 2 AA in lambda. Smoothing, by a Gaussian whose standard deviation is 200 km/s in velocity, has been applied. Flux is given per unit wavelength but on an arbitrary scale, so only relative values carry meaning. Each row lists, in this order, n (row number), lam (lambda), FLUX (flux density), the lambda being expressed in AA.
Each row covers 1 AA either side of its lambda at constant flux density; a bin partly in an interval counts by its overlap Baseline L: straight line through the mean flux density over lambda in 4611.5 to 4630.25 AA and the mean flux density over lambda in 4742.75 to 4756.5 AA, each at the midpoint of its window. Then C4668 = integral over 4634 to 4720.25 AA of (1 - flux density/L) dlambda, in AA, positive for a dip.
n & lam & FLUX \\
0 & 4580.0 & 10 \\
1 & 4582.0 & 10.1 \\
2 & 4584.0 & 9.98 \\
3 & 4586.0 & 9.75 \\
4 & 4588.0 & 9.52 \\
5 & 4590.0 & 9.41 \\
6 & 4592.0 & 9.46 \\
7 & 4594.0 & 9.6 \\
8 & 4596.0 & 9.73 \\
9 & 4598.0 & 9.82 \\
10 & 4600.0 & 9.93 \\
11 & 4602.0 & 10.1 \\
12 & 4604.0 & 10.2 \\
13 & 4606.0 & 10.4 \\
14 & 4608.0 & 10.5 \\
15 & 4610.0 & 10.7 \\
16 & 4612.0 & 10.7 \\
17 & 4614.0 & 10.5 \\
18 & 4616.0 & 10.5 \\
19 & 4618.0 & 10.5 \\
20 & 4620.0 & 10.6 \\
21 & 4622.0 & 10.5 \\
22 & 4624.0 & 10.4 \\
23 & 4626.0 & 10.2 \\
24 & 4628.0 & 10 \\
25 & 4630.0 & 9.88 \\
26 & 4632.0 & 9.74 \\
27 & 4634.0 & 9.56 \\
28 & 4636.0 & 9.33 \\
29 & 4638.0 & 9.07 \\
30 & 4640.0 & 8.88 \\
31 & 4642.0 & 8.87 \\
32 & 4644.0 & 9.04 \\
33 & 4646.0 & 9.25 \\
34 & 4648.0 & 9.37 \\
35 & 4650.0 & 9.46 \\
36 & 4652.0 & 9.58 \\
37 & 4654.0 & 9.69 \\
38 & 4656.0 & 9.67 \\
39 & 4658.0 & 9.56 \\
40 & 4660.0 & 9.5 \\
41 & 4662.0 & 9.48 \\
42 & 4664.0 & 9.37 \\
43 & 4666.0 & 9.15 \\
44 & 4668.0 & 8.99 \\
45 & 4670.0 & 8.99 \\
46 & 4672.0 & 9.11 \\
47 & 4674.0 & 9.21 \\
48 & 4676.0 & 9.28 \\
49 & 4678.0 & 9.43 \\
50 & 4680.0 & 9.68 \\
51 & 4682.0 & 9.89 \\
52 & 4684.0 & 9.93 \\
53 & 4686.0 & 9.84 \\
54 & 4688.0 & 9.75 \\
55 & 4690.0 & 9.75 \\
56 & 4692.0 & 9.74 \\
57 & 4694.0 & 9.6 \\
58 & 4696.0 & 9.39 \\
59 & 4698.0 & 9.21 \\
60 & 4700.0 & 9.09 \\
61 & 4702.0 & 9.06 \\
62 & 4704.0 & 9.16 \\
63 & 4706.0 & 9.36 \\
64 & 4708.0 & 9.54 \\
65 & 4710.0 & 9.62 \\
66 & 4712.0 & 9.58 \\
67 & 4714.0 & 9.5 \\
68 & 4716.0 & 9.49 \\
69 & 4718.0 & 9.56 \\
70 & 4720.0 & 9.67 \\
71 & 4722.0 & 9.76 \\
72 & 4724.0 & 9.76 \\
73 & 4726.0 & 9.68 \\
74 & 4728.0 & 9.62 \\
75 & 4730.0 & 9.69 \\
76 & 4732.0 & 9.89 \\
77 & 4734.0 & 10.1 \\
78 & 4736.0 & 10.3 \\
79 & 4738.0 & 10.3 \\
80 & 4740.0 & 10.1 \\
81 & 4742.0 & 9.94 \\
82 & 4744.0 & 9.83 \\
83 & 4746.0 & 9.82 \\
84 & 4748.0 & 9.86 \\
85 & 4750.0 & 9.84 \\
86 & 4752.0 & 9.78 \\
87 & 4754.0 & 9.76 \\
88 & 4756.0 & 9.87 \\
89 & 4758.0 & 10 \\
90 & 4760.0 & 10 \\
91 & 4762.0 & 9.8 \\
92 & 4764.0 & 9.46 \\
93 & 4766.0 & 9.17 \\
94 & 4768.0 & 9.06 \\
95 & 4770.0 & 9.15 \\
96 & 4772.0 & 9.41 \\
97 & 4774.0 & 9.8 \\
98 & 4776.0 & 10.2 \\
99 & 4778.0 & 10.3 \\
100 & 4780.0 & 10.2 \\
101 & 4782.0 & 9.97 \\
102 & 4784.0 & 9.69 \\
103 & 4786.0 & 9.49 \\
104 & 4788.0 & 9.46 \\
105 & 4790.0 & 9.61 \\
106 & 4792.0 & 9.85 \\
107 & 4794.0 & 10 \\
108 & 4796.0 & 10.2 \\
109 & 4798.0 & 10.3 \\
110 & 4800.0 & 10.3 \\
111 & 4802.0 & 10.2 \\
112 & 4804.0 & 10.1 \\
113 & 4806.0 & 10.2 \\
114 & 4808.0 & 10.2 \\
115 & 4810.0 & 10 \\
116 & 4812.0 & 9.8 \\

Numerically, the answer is 6.2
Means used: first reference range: 10.4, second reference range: 9.82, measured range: 9.41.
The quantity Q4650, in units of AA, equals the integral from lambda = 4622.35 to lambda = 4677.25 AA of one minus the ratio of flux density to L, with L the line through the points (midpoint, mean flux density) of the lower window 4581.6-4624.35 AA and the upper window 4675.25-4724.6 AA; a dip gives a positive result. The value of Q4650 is 2.3 AA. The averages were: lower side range 10.1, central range 9.44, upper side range 9.55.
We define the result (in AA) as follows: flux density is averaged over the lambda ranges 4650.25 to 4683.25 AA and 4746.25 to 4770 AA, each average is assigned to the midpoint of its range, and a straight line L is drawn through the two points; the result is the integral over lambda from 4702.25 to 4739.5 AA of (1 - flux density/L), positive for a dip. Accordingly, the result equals -0.48 AA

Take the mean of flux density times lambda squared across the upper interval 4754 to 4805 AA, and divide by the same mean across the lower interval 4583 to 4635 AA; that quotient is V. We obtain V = 1.0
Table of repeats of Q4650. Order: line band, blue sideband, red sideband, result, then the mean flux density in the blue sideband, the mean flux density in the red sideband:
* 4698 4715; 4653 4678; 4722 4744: 0.6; 9.34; 9.92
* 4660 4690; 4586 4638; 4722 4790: 1.5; 10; 9.79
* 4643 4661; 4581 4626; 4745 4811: 1.1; 10.1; 9.85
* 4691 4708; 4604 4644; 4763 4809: 1.0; 10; 9.84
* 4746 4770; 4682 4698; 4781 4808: 0.5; 9.69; 9.96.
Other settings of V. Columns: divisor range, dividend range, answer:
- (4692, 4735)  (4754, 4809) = 1.06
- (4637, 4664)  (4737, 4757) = 1.11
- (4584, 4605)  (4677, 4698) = 1.03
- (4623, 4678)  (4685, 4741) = 1.05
